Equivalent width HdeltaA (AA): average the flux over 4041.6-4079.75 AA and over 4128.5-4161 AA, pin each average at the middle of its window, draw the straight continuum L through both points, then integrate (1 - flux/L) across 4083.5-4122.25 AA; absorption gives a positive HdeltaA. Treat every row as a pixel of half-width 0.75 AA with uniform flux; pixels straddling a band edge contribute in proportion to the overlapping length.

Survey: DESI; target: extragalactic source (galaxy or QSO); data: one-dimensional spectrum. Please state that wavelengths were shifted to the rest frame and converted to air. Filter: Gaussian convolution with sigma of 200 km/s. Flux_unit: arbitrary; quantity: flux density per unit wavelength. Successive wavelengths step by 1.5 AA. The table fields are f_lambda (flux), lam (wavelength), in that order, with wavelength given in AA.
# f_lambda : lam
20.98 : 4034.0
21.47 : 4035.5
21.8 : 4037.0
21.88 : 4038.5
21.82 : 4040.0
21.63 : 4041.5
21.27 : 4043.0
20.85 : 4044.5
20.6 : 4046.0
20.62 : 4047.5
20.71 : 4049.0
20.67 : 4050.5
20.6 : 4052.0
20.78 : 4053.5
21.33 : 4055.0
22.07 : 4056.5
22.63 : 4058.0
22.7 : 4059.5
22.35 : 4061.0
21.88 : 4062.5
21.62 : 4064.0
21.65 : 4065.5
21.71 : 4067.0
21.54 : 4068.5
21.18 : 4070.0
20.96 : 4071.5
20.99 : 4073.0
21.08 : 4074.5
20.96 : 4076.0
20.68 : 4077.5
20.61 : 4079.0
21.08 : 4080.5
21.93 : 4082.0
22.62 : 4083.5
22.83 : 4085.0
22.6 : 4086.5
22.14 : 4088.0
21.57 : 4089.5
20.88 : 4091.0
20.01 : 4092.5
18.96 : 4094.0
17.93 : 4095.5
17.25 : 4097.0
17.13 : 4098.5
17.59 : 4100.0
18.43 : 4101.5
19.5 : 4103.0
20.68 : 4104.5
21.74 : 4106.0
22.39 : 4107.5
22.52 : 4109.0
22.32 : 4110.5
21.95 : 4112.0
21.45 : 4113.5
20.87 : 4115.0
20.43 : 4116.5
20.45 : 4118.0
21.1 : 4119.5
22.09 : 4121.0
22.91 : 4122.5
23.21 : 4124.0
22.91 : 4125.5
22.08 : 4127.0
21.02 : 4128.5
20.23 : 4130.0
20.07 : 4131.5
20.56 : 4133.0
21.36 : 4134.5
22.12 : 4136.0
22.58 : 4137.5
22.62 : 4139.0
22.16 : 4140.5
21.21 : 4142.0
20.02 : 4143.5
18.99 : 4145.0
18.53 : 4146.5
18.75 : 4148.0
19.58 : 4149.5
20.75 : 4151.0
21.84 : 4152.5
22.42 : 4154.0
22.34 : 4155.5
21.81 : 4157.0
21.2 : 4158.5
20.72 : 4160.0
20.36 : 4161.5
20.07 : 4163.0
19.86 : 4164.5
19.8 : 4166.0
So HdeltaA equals 0.8 AA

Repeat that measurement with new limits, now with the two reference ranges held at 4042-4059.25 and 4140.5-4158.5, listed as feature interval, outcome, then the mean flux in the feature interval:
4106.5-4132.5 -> -1.0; 21.6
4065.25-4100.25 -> 0.5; 20.7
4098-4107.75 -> 0.6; 19.6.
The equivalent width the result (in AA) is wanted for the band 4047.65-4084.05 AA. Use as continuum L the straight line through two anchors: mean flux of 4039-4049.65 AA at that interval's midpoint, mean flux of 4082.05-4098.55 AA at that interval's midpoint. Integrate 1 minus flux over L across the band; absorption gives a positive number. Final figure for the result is -0.99 AA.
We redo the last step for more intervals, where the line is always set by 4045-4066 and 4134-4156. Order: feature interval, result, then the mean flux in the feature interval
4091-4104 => 1.65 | 18.5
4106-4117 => -0.30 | 21.7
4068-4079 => 0.17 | 21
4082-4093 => -0.30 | 21.9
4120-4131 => -0.47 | 22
